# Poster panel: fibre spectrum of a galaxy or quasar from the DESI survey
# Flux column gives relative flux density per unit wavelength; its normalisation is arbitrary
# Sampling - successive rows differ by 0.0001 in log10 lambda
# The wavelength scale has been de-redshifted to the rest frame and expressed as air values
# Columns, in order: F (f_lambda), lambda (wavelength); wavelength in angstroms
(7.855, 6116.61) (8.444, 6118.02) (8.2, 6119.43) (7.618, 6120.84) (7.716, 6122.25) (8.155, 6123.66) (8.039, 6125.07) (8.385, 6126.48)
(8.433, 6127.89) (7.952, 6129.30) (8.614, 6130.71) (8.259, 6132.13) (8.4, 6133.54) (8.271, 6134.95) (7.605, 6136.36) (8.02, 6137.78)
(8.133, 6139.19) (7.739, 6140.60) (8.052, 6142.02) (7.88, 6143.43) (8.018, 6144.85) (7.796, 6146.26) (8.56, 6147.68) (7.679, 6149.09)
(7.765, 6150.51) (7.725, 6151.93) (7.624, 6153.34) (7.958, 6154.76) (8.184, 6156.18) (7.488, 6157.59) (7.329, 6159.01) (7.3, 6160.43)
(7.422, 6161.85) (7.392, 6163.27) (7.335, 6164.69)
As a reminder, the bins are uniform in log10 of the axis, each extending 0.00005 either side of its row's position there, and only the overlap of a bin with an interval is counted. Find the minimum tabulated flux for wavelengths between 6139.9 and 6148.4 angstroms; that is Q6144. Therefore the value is 7.739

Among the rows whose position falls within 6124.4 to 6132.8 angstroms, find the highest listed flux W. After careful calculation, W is 8.614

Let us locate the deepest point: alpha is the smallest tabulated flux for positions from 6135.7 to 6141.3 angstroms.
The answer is 7.605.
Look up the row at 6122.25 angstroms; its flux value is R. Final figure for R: 7.716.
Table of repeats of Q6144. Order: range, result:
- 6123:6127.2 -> 8.039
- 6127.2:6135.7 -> 7.952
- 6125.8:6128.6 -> 8.385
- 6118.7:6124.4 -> 7.618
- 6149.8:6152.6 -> 7.725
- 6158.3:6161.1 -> 7.3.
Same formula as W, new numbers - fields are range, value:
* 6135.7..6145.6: 8.133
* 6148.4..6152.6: 7.765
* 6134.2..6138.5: 8.271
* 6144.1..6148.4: 8.56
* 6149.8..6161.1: 8.184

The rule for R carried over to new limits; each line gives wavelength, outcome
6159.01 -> 7.329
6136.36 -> 7.605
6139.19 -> 8.133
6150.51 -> 7.765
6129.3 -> 7.952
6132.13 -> 8.259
